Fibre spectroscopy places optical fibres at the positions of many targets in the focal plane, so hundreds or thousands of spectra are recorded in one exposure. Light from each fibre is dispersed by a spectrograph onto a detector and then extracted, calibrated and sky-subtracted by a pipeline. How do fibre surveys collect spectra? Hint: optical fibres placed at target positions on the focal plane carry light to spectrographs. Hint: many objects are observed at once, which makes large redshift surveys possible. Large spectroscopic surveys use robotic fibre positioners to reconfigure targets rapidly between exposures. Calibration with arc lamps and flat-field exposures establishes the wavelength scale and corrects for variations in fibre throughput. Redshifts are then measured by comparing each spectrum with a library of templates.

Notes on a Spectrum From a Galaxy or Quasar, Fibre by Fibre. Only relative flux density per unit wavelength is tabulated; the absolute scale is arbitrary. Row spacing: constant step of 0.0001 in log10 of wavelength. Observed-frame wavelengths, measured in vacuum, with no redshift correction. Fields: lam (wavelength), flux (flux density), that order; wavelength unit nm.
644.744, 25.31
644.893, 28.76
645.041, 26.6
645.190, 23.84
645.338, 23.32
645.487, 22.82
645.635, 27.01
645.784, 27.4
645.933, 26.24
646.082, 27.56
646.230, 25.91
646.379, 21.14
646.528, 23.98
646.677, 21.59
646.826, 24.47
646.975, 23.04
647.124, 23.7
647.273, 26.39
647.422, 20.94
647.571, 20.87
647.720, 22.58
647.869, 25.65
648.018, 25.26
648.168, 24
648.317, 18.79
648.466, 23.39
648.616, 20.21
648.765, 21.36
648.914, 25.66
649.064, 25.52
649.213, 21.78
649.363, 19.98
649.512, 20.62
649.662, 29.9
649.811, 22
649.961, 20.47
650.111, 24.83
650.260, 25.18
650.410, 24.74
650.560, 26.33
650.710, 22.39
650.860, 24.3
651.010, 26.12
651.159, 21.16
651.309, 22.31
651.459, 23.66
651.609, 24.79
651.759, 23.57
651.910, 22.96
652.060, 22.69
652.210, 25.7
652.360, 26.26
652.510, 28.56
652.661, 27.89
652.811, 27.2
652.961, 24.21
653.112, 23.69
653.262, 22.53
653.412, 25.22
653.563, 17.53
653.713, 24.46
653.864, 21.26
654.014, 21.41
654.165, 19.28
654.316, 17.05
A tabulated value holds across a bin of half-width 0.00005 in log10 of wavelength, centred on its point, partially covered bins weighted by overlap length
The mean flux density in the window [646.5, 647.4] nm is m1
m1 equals 23.7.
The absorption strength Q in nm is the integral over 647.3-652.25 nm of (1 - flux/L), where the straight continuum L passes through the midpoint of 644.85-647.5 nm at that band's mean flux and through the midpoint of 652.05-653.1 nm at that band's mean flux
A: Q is 0.42 nm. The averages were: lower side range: 24.7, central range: 23.3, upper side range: 26.1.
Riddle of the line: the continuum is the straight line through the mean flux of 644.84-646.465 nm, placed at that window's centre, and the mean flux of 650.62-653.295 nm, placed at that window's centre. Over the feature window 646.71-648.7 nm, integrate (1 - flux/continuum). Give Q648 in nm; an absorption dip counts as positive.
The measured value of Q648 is 0.17 nm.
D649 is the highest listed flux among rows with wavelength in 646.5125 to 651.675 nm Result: 29.9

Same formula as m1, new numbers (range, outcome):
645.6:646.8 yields 25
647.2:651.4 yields 23.3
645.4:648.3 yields 24.1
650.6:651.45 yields 23.4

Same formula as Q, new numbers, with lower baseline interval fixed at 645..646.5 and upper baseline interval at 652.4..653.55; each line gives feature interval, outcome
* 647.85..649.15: 0.100 nm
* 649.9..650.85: 0.042 nm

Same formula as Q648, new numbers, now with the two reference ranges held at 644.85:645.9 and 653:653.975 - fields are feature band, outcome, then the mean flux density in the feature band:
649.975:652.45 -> -0.081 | 24.1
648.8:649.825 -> 0.019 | 23.7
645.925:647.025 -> 0.046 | 24.1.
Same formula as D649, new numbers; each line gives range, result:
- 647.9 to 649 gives 25.66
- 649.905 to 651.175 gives 26.33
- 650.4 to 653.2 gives 28.56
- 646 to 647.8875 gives 27.56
